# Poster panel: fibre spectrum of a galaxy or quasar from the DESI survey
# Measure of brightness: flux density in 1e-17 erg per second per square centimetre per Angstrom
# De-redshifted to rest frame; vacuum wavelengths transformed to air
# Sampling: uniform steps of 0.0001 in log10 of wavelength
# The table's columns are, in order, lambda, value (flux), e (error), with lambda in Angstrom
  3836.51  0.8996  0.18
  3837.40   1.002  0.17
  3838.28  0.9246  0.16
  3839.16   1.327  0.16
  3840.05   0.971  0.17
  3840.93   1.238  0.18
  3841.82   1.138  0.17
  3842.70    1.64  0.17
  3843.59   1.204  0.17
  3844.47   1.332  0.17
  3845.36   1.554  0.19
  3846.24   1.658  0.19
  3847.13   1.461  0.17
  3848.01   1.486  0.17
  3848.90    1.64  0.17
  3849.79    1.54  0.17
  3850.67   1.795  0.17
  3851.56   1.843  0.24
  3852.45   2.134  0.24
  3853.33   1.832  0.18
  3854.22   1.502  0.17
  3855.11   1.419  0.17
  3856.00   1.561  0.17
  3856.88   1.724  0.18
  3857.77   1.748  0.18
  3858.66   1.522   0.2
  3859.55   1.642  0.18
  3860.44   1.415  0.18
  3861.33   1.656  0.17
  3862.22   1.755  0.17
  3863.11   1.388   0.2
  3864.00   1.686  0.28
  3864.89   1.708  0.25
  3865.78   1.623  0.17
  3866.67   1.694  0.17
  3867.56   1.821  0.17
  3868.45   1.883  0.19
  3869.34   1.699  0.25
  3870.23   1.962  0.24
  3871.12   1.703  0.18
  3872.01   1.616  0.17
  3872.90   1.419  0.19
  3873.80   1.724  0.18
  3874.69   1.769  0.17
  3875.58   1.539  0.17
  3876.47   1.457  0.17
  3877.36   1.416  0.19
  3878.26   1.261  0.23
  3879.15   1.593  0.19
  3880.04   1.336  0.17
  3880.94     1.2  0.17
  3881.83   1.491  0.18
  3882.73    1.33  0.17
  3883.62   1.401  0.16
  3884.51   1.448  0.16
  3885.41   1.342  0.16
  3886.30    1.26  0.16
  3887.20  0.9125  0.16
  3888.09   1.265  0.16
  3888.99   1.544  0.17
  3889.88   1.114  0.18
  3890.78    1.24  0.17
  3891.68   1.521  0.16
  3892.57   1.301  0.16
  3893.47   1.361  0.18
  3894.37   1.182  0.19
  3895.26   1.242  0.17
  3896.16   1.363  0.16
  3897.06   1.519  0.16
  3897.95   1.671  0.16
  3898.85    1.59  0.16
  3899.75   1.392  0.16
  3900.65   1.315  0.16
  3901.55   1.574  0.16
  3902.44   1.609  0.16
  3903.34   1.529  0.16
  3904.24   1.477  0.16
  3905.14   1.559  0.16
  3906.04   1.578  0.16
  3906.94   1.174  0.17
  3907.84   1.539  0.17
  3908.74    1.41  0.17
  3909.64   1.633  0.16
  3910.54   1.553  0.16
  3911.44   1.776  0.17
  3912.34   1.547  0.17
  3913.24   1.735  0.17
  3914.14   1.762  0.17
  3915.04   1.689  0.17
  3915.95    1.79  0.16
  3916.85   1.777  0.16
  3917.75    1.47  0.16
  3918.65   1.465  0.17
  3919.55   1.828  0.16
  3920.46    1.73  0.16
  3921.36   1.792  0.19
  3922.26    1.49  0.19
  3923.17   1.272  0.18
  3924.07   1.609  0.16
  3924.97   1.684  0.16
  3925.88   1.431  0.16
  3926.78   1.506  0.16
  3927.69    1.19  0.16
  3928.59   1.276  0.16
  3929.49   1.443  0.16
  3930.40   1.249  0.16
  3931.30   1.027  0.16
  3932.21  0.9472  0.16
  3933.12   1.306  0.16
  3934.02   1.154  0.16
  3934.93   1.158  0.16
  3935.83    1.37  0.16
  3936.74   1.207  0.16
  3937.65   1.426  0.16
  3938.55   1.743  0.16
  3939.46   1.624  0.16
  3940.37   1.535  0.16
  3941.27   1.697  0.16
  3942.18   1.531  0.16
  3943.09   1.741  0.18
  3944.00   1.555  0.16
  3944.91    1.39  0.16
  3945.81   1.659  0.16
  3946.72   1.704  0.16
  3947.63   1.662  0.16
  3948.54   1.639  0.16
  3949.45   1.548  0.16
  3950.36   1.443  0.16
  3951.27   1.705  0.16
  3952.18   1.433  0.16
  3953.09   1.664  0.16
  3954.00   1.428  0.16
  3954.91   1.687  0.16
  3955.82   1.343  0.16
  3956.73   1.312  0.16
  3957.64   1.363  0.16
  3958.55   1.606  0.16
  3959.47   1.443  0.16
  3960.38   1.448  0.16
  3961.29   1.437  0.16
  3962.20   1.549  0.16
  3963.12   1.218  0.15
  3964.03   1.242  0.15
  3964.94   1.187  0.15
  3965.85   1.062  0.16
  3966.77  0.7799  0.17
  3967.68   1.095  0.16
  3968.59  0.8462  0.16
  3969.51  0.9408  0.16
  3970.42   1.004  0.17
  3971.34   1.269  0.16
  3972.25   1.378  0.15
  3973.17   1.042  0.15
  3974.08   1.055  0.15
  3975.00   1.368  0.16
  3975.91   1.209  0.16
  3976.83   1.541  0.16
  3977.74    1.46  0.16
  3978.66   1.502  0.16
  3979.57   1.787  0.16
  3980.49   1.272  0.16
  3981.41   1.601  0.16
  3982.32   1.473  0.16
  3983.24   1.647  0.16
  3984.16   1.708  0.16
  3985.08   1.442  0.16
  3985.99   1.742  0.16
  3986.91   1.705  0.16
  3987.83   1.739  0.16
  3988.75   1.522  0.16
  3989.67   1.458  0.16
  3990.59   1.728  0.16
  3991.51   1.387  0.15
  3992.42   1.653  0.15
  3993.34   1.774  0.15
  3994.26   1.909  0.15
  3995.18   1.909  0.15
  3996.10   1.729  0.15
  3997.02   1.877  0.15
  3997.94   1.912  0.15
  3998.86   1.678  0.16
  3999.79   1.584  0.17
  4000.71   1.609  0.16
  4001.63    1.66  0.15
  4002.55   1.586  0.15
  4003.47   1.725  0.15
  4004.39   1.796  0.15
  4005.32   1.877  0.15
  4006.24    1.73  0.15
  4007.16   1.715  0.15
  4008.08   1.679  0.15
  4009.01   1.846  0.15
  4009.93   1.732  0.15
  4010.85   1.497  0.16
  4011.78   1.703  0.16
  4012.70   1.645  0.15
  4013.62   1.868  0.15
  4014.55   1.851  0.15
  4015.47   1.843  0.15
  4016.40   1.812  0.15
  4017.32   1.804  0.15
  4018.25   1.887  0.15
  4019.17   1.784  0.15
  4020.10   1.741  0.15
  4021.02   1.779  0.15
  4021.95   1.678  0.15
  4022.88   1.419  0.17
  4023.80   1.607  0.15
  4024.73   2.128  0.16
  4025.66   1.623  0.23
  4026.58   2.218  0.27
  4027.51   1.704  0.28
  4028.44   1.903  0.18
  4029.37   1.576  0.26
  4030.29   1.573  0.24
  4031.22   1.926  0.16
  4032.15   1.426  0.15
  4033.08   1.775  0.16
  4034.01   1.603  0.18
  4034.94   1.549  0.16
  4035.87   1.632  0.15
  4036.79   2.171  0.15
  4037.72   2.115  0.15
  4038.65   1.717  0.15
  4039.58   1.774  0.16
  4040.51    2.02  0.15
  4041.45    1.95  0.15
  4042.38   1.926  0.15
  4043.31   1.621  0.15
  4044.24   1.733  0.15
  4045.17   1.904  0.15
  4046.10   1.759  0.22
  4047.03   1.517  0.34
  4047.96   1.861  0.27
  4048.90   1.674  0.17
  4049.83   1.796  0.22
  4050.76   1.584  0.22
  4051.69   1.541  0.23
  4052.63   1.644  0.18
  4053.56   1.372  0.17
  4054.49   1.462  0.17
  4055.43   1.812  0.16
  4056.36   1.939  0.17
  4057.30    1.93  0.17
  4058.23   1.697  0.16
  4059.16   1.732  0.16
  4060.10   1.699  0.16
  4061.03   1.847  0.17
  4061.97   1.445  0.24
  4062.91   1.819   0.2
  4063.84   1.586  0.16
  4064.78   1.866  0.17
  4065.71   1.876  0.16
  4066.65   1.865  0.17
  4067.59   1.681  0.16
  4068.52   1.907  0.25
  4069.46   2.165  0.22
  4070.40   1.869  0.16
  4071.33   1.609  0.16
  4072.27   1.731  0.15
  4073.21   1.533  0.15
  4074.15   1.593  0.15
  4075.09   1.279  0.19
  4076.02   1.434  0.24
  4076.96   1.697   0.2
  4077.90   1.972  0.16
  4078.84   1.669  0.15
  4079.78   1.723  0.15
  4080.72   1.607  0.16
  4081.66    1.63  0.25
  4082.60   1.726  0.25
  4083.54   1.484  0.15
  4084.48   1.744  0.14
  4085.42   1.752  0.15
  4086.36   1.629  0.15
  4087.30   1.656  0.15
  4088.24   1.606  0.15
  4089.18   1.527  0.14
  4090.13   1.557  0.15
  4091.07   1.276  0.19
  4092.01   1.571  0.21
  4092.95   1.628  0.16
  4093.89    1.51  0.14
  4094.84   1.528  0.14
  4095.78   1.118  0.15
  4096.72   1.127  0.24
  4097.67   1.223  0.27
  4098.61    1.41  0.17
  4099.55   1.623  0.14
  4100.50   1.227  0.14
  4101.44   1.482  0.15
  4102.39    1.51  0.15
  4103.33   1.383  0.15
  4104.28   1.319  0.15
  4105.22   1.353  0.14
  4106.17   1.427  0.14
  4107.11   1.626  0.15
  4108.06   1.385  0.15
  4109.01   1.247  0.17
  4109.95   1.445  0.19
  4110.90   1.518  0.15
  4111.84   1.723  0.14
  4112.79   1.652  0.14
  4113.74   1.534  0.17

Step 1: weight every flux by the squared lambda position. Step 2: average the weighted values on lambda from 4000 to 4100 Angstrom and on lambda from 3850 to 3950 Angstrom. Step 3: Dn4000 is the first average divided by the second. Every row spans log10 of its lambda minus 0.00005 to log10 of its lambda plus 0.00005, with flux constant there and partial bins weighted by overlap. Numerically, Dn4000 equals 1.2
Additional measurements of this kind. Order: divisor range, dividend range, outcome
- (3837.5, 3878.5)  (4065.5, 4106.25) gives 1.13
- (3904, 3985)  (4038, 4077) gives 1.27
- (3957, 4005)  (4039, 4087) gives 1.21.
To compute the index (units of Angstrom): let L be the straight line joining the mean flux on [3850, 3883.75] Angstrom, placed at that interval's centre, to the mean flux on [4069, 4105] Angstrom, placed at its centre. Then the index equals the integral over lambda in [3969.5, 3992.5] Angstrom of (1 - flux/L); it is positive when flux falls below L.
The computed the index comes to 1.9 Angstrom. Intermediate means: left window 1.61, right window 1.55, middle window 1.45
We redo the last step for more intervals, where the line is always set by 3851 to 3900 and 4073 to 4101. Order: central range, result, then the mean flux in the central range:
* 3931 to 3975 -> 4.6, 1.37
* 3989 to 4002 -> -1.5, 1.7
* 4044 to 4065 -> -2.3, 1.7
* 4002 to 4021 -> -2.8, 1.76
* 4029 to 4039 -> -1.3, 1.74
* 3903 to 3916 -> -0.4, 1.58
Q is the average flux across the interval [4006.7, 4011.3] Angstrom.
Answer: 1.7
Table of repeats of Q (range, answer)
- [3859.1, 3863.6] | 1.57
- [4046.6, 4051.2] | 1.69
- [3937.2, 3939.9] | 1.6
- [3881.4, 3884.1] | 1.41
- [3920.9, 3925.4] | 1.57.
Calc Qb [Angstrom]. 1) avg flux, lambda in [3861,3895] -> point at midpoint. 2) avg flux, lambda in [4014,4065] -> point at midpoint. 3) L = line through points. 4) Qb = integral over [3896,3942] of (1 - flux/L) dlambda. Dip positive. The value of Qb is 1.7 Angstrom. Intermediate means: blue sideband 1.49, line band 1.49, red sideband 1.75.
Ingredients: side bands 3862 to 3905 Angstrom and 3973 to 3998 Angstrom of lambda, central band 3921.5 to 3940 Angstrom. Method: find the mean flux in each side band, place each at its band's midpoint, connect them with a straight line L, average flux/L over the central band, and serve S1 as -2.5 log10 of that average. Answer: 0.12 mag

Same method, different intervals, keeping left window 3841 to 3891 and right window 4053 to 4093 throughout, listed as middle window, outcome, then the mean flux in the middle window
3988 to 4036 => -0.06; 1.72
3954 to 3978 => 0.26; 1.27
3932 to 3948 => 0.08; 1.47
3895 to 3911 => 0.05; 1.49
